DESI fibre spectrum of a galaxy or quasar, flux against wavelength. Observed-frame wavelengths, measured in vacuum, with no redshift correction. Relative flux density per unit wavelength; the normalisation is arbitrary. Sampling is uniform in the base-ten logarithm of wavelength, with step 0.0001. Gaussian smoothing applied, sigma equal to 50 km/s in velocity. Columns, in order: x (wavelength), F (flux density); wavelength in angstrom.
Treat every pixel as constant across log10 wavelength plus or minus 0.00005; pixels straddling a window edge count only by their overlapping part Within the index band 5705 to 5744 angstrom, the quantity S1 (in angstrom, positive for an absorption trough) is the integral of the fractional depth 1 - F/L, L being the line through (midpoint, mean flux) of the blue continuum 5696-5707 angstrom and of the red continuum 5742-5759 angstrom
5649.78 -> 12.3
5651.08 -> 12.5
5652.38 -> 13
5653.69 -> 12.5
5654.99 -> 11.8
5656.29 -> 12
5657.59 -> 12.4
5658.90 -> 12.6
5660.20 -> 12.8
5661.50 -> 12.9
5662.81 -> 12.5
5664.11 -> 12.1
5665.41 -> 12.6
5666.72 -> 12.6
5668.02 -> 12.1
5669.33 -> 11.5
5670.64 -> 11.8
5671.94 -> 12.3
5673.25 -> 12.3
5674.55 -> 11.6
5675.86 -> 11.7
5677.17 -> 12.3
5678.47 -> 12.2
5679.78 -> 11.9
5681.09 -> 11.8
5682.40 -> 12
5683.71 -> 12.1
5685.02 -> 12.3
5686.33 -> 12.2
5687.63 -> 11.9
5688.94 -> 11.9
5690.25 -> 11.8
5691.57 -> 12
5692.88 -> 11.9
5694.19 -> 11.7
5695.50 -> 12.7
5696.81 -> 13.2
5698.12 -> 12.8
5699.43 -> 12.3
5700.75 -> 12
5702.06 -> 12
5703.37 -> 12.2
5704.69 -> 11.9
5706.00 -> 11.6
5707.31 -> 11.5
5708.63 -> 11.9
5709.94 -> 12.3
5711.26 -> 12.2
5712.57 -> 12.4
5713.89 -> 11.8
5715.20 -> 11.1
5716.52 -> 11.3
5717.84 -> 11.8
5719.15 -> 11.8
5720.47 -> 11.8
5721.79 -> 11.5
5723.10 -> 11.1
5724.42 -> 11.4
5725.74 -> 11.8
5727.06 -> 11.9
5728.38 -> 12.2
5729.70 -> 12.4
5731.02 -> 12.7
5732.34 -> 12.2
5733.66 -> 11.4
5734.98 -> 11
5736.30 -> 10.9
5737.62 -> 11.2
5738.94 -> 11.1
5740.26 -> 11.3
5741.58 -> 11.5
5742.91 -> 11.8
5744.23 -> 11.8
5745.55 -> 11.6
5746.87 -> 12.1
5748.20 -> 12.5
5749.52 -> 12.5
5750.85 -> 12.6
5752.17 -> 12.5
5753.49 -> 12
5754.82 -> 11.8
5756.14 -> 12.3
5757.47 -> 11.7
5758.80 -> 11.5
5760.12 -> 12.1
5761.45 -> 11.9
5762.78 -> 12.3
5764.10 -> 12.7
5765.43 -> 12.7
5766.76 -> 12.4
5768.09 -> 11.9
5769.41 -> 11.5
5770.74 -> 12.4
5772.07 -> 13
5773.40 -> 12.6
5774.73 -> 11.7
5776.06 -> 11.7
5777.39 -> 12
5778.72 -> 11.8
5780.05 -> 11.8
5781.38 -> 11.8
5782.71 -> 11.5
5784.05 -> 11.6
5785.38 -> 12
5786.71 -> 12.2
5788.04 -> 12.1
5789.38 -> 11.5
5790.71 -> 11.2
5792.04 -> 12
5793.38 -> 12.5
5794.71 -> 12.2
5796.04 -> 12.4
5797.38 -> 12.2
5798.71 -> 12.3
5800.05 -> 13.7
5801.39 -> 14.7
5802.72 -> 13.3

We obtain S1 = 1.5 angstrom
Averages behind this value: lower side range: 12.2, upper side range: 12.1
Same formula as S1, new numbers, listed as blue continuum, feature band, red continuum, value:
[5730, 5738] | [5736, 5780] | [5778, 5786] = -1.15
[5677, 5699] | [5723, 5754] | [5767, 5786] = 0.57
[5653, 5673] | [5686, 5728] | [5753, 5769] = 0.97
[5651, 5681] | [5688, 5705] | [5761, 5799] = 0.02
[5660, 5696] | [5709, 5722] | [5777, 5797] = 0.25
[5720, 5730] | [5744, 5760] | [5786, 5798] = -0.31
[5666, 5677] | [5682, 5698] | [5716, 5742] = -0.39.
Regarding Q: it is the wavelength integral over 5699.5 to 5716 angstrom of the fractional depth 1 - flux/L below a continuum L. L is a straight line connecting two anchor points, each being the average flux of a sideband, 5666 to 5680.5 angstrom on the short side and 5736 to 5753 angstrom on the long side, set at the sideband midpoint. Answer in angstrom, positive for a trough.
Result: 0.0 angstrom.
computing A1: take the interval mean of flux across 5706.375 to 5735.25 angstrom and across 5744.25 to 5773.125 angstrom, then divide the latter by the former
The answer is 1.0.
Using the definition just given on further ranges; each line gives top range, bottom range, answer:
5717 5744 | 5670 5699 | 0.96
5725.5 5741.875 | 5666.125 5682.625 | 0.97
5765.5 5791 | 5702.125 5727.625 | 1.02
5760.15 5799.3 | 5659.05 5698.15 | 0.99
